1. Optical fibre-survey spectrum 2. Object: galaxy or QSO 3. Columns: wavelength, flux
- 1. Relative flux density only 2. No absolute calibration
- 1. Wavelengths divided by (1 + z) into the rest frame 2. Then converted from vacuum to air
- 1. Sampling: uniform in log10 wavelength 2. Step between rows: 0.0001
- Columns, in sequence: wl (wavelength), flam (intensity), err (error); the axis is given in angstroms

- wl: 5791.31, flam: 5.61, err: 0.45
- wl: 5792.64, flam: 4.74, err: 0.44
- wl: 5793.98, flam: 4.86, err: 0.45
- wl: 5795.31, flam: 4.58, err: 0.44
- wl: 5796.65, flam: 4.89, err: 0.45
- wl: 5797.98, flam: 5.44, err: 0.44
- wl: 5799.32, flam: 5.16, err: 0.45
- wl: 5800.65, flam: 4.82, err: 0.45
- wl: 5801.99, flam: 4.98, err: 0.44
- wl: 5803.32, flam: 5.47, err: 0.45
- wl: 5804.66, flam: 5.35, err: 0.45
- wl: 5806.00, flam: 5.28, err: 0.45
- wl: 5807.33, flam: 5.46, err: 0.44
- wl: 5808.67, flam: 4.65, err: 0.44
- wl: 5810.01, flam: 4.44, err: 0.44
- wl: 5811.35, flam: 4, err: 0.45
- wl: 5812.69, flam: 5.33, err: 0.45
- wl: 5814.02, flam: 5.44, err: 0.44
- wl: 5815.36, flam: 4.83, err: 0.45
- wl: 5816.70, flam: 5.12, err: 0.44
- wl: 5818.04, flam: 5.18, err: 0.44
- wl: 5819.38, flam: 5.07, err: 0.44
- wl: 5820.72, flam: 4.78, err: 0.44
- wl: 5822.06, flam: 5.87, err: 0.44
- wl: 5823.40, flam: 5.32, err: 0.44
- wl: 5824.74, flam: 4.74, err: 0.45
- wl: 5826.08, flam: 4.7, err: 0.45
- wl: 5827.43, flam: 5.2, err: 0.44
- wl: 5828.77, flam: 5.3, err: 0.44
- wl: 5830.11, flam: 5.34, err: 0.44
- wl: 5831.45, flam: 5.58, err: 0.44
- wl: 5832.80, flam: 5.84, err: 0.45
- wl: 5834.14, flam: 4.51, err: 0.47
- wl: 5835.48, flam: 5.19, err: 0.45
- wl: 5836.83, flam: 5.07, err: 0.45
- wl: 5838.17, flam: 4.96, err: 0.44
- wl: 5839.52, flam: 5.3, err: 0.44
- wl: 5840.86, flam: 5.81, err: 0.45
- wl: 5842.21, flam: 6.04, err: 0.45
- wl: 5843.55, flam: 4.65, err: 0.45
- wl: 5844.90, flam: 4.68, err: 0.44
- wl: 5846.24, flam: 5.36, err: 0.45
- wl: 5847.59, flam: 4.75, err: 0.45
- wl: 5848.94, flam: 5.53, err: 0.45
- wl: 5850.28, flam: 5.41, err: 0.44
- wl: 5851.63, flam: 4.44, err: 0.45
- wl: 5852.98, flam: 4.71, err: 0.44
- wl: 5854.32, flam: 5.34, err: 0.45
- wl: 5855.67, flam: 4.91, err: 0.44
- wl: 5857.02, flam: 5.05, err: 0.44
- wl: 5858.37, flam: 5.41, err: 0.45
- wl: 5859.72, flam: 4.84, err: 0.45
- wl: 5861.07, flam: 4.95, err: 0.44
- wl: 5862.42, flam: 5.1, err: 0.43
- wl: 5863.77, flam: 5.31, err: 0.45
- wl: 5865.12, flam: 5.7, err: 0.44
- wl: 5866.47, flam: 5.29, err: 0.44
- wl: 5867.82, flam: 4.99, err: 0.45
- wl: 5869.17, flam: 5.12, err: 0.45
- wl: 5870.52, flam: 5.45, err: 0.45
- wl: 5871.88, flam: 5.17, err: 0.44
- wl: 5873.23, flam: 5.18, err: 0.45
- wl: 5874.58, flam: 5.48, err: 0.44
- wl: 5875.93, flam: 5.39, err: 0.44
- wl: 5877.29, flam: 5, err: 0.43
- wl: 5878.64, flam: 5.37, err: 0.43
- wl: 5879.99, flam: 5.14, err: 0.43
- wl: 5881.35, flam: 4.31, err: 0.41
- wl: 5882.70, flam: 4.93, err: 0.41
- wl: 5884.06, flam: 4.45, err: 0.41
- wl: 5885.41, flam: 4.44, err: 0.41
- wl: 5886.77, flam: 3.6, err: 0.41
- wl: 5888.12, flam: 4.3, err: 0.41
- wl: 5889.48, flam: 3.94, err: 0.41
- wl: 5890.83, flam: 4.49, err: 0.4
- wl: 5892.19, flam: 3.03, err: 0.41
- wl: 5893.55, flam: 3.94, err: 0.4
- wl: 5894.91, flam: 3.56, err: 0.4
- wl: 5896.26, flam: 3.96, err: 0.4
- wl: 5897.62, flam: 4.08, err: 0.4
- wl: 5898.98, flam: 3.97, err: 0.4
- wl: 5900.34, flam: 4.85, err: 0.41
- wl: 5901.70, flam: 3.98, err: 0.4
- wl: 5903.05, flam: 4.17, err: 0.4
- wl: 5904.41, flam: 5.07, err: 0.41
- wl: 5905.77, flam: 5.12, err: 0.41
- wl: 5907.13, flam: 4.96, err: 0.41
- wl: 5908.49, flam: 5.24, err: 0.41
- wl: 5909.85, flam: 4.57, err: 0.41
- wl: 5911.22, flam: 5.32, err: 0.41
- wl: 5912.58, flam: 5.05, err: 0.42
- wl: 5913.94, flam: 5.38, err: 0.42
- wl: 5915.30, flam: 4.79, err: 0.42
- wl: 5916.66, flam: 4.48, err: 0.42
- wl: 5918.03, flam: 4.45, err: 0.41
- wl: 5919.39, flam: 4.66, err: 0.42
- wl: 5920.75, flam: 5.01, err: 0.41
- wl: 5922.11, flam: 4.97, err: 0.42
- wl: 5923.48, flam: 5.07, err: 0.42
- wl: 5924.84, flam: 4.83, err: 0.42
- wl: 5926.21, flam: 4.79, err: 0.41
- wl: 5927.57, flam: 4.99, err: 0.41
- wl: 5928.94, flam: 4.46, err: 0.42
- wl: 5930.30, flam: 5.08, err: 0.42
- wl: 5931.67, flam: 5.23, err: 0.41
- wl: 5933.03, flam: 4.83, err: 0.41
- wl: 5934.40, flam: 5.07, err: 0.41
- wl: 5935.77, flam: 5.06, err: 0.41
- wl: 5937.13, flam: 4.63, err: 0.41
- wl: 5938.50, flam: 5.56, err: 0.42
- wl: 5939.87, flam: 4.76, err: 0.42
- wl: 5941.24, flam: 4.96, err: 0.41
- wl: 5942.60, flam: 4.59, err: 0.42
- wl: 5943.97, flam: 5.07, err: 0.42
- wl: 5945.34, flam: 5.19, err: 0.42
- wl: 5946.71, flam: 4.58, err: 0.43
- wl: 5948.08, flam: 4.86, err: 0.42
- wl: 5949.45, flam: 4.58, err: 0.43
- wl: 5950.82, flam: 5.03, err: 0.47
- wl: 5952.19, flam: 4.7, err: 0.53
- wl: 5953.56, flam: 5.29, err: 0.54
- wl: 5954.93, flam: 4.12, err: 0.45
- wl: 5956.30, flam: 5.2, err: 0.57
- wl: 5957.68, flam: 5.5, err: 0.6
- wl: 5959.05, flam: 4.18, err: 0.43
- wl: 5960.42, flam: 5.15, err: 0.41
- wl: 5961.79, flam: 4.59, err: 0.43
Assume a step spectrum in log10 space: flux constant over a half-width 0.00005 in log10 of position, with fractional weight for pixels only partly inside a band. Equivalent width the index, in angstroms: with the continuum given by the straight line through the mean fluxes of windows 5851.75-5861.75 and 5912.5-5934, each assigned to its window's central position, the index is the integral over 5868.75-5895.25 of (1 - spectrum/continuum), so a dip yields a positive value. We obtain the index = 1.8 angstroms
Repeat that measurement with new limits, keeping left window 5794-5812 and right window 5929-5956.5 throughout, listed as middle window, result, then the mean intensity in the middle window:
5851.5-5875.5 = -1.06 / 5.15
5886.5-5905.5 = 3.18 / 4.1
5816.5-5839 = -0.97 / 5.16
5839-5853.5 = -0.62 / 5.16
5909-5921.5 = 0.14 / 4.86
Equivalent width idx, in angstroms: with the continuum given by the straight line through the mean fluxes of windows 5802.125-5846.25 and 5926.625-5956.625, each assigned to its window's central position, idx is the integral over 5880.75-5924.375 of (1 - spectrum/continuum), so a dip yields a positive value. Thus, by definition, 4.13 angstroms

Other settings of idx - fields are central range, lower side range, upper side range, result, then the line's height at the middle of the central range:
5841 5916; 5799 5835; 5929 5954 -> 2.9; 5.02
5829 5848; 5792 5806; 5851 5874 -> -0.5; 5.09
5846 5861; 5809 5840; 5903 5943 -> -0.1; 5.04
